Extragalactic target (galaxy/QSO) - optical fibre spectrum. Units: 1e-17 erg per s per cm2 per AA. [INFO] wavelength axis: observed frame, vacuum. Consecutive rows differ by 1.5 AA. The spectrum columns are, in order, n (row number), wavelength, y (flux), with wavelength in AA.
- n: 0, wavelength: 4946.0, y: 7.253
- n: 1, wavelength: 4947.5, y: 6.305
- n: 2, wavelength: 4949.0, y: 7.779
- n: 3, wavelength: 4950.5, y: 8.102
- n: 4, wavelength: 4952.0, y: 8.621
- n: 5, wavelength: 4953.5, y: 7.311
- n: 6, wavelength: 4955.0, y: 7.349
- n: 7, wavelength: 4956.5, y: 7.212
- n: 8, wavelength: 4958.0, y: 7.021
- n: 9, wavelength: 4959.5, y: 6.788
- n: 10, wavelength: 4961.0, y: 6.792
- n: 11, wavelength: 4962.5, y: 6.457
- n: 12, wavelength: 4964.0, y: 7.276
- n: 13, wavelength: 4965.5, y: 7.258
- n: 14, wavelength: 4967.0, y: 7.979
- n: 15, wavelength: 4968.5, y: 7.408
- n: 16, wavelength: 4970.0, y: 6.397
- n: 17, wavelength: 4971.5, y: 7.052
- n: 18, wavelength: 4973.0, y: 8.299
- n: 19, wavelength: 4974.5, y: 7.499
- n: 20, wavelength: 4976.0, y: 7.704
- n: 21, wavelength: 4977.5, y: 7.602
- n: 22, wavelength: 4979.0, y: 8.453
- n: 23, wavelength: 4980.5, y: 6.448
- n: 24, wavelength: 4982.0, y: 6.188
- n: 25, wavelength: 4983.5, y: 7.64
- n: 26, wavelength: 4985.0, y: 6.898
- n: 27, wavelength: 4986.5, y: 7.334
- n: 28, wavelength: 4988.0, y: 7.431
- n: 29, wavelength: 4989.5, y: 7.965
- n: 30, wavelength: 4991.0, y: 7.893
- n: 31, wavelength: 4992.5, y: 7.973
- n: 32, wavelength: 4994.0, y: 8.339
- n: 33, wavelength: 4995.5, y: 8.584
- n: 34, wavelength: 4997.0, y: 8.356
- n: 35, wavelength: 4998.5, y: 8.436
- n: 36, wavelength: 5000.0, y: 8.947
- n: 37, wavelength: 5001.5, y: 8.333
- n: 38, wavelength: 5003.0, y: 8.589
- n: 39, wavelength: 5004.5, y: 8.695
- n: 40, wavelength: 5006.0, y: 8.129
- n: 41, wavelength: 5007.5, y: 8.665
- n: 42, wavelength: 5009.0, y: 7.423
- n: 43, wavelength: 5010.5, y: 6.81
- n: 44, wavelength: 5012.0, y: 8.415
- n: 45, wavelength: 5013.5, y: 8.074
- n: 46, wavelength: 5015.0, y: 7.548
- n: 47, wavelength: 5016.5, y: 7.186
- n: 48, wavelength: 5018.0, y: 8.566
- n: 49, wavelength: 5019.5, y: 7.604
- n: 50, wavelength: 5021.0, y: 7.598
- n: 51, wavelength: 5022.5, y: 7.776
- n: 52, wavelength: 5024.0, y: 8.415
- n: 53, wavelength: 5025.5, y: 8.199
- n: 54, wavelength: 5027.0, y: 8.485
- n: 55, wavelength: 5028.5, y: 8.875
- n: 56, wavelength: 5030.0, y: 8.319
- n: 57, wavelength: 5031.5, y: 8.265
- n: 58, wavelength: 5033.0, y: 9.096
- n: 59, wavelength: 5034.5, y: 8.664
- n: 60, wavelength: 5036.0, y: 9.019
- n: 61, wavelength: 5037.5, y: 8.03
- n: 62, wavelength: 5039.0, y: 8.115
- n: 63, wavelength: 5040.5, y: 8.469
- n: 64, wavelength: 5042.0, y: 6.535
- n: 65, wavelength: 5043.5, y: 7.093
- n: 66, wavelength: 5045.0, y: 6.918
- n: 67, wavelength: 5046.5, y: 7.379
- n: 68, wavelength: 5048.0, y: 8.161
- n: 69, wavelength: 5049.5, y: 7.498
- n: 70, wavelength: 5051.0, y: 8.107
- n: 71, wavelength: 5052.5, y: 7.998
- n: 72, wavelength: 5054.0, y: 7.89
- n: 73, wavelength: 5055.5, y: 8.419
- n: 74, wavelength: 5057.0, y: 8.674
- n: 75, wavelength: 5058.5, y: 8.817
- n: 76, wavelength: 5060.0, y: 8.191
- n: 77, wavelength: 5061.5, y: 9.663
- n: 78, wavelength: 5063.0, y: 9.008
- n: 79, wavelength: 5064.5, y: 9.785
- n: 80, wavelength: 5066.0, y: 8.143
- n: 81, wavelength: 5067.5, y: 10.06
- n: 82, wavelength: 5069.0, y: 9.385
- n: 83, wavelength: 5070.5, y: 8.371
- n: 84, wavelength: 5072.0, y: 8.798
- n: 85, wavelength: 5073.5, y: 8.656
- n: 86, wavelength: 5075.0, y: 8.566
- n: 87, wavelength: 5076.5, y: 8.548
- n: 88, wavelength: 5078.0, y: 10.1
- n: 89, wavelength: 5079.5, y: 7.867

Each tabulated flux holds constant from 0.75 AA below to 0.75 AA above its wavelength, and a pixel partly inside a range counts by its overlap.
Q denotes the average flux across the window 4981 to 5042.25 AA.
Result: 8.05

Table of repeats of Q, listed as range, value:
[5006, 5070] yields 8.22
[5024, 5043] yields 8.33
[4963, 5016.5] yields 7.76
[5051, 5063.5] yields 8.55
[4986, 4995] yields 7.86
